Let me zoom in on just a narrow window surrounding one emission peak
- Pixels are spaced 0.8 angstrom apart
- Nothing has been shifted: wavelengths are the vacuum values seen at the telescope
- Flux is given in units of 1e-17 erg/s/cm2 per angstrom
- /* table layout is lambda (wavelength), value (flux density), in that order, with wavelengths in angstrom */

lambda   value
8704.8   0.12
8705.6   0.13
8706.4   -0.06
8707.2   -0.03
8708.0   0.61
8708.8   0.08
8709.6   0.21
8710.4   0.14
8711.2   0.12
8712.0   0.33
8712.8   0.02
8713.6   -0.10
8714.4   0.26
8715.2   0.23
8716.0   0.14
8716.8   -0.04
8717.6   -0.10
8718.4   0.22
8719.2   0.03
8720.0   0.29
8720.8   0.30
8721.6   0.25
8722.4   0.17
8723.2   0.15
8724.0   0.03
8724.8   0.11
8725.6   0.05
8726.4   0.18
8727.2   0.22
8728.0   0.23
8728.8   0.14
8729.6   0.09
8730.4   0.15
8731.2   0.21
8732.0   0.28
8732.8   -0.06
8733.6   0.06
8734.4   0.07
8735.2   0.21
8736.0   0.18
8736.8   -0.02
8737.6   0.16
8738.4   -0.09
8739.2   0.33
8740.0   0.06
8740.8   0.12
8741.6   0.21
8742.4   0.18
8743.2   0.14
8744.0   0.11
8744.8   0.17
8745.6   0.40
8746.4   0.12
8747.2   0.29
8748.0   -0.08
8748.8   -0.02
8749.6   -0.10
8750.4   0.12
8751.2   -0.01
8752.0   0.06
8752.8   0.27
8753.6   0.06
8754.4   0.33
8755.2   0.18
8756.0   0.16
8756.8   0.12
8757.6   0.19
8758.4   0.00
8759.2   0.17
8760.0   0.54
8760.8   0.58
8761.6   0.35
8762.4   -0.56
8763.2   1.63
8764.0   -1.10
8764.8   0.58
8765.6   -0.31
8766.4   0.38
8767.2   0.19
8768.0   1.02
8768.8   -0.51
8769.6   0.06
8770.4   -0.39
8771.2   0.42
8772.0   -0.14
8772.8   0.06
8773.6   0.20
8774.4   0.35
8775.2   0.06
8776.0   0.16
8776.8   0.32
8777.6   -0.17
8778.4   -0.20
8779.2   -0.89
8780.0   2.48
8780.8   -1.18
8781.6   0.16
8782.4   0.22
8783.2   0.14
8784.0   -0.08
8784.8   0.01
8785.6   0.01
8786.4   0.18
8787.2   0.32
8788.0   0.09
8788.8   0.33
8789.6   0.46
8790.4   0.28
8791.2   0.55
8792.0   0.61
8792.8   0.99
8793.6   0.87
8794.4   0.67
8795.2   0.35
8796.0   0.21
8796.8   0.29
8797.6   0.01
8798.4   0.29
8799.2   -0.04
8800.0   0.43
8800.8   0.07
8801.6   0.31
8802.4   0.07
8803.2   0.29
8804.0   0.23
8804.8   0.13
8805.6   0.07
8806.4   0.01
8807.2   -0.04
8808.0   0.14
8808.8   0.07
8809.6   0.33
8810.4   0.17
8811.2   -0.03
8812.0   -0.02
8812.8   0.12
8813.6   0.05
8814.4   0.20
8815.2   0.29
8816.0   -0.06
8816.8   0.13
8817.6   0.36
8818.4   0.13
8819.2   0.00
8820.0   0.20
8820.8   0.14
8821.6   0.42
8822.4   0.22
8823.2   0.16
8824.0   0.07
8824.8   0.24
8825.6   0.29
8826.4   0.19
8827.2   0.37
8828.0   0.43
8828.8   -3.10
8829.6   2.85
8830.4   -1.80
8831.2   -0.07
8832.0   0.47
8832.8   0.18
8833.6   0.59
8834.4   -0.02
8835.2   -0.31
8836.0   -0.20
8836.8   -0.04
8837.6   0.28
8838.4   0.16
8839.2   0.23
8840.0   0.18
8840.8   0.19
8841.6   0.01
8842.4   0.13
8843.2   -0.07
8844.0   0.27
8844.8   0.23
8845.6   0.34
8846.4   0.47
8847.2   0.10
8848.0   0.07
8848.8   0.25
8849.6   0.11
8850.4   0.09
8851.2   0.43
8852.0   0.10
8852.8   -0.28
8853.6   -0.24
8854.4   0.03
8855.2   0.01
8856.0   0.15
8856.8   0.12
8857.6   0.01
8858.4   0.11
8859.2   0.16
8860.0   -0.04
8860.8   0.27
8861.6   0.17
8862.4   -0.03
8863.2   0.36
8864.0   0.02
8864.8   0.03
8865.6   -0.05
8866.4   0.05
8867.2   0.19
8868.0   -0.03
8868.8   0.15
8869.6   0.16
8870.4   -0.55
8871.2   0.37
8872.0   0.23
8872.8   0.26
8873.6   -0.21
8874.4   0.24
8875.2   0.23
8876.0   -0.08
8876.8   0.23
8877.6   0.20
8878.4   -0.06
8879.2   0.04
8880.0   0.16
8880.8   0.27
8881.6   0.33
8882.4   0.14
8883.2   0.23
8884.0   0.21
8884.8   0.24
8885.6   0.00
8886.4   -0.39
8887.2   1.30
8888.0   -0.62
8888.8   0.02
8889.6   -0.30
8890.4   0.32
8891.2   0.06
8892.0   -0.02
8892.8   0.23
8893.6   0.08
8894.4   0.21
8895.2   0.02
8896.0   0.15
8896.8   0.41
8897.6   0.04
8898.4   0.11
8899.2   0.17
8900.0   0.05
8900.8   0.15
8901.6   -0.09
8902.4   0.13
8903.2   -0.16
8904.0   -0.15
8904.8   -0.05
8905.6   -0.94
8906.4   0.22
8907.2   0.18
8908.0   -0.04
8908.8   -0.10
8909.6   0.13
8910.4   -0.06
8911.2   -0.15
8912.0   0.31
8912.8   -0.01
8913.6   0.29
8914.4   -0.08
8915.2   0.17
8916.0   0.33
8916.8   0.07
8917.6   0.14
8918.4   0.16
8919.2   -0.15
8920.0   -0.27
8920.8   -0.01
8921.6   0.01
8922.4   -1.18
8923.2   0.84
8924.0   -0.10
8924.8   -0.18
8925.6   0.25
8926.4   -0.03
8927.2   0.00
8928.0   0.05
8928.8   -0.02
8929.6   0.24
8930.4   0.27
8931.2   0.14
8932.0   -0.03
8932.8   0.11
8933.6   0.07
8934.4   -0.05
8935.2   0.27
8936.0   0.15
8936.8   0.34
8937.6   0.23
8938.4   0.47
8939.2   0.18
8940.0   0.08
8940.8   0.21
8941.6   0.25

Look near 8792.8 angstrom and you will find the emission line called H-gamma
